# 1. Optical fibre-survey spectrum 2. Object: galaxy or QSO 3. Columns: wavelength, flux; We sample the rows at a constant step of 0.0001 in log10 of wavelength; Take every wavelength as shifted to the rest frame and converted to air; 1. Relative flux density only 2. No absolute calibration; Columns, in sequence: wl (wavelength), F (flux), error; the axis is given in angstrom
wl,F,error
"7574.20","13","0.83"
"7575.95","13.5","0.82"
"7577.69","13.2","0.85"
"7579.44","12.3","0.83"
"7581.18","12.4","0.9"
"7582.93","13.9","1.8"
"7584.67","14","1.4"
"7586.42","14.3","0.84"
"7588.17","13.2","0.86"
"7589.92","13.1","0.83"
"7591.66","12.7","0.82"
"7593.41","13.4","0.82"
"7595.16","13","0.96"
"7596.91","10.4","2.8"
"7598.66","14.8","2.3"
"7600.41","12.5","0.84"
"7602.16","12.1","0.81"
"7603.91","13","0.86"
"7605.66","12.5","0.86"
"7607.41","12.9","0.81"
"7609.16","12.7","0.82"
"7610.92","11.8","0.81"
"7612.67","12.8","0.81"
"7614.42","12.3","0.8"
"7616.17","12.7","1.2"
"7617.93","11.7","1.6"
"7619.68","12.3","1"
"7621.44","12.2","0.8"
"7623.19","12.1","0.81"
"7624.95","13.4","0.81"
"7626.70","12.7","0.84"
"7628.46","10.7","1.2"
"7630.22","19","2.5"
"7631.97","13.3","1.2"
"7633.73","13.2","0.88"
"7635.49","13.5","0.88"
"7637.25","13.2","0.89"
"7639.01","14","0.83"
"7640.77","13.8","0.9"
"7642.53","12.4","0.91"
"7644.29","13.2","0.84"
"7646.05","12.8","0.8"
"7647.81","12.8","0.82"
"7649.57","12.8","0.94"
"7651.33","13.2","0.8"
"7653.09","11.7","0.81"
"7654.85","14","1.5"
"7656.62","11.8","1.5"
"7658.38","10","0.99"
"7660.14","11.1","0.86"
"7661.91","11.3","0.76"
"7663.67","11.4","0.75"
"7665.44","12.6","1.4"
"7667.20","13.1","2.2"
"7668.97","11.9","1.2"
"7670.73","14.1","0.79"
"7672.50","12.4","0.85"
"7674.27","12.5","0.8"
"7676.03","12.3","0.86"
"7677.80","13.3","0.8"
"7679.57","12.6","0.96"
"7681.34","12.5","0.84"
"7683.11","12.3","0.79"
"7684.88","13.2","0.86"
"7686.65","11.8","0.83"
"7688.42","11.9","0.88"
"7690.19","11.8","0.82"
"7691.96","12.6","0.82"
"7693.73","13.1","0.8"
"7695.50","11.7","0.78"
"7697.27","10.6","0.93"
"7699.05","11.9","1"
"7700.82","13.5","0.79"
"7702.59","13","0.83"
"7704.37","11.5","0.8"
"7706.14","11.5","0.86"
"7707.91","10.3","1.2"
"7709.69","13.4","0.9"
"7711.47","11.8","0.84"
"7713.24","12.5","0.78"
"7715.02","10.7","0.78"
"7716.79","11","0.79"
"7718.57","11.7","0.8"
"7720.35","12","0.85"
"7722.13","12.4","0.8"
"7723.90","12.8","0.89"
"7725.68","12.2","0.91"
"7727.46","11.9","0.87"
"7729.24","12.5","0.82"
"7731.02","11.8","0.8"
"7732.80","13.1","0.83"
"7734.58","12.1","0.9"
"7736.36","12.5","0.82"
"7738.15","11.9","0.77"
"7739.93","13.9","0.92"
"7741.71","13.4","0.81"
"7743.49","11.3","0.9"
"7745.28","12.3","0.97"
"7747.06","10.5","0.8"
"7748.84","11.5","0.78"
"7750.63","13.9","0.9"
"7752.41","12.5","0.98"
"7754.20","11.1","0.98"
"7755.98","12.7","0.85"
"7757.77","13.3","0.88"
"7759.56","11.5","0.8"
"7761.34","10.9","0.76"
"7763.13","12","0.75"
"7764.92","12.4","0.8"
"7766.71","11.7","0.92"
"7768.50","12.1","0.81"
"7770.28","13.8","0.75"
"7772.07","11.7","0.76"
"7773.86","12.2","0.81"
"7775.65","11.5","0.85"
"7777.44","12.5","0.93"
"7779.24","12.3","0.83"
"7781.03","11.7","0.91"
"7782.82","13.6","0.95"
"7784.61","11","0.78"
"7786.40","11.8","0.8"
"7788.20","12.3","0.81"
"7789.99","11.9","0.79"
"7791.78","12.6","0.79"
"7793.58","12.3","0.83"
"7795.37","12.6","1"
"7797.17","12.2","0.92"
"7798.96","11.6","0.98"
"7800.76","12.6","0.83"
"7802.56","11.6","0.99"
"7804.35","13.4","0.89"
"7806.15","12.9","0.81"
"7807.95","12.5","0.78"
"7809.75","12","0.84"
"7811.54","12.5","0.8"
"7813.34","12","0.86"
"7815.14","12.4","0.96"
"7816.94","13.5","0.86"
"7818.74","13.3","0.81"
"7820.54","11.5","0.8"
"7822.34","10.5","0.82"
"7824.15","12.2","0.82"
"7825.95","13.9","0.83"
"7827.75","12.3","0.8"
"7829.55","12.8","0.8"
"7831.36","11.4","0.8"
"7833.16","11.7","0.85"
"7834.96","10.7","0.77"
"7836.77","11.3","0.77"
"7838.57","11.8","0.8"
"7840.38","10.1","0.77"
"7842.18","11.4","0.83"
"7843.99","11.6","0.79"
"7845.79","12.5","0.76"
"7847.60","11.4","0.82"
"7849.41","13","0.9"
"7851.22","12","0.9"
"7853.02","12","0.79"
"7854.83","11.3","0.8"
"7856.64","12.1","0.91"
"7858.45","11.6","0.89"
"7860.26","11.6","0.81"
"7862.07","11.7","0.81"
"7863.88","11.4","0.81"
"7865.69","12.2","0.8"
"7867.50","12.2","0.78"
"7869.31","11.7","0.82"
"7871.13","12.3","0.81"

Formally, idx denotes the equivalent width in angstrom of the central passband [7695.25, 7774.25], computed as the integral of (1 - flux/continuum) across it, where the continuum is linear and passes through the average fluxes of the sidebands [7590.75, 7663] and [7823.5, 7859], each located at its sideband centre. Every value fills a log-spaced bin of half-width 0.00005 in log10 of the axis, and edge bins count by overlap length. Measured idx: 1.1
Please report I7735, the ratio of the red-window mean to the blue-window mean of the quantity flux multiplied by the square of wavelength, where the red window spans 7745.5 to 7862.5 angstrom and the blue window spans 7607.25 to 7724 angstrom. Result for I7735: 1.00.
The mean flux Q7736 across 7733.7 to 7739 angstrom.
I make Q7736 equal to 12.2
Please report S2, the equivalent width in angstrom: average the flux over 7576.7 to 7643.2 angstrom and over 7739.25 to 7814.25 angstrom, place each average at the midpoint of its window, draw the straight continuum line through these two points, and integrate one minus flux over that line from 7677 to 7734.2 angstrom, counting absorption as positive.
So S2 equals 1.9 angstrom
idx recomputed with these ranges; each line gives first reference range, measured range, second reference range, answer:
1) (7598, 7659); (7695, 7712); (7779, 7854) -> 0.9 angstrom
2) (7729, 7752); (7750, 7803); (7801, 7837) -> 0.5 angstrom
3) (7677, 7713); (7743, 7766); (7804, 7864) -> 0.2 angstrom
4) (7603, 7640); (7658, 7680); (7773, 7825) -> 0.9 angstrom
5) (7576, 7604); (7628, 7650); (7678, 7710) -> -1.5 angstrom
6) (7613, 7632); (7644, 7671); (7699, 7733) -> 0.6 angstrom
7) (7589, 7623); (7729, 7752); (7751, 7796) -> -0.2 angstrom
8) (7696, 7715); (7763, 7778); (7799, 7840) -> -0.2 angstrom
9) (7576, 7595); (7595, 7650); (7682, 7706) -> 0.0 angstrom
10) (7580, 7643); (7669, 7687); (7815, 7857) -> 0.0 angstrom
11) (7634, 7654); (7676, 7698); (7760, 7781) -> 0.7 angstrom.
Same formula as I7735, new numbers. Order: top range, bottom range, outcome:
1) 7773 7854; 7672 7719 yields 1.03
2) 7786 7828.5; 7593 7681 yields 1.02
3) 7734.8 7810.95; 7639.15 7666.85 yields 1.02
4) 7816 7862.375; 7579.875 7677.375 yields 0.98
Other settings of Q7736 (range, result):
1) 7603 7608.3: 12.8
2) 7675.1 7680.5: 12.7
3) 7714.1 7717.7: 10.9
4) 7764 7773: 12.3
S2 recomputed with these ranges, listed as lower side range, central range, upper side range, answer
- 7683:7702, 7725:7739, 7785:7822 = 0.0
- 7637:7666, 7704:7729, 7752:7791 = 0.8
